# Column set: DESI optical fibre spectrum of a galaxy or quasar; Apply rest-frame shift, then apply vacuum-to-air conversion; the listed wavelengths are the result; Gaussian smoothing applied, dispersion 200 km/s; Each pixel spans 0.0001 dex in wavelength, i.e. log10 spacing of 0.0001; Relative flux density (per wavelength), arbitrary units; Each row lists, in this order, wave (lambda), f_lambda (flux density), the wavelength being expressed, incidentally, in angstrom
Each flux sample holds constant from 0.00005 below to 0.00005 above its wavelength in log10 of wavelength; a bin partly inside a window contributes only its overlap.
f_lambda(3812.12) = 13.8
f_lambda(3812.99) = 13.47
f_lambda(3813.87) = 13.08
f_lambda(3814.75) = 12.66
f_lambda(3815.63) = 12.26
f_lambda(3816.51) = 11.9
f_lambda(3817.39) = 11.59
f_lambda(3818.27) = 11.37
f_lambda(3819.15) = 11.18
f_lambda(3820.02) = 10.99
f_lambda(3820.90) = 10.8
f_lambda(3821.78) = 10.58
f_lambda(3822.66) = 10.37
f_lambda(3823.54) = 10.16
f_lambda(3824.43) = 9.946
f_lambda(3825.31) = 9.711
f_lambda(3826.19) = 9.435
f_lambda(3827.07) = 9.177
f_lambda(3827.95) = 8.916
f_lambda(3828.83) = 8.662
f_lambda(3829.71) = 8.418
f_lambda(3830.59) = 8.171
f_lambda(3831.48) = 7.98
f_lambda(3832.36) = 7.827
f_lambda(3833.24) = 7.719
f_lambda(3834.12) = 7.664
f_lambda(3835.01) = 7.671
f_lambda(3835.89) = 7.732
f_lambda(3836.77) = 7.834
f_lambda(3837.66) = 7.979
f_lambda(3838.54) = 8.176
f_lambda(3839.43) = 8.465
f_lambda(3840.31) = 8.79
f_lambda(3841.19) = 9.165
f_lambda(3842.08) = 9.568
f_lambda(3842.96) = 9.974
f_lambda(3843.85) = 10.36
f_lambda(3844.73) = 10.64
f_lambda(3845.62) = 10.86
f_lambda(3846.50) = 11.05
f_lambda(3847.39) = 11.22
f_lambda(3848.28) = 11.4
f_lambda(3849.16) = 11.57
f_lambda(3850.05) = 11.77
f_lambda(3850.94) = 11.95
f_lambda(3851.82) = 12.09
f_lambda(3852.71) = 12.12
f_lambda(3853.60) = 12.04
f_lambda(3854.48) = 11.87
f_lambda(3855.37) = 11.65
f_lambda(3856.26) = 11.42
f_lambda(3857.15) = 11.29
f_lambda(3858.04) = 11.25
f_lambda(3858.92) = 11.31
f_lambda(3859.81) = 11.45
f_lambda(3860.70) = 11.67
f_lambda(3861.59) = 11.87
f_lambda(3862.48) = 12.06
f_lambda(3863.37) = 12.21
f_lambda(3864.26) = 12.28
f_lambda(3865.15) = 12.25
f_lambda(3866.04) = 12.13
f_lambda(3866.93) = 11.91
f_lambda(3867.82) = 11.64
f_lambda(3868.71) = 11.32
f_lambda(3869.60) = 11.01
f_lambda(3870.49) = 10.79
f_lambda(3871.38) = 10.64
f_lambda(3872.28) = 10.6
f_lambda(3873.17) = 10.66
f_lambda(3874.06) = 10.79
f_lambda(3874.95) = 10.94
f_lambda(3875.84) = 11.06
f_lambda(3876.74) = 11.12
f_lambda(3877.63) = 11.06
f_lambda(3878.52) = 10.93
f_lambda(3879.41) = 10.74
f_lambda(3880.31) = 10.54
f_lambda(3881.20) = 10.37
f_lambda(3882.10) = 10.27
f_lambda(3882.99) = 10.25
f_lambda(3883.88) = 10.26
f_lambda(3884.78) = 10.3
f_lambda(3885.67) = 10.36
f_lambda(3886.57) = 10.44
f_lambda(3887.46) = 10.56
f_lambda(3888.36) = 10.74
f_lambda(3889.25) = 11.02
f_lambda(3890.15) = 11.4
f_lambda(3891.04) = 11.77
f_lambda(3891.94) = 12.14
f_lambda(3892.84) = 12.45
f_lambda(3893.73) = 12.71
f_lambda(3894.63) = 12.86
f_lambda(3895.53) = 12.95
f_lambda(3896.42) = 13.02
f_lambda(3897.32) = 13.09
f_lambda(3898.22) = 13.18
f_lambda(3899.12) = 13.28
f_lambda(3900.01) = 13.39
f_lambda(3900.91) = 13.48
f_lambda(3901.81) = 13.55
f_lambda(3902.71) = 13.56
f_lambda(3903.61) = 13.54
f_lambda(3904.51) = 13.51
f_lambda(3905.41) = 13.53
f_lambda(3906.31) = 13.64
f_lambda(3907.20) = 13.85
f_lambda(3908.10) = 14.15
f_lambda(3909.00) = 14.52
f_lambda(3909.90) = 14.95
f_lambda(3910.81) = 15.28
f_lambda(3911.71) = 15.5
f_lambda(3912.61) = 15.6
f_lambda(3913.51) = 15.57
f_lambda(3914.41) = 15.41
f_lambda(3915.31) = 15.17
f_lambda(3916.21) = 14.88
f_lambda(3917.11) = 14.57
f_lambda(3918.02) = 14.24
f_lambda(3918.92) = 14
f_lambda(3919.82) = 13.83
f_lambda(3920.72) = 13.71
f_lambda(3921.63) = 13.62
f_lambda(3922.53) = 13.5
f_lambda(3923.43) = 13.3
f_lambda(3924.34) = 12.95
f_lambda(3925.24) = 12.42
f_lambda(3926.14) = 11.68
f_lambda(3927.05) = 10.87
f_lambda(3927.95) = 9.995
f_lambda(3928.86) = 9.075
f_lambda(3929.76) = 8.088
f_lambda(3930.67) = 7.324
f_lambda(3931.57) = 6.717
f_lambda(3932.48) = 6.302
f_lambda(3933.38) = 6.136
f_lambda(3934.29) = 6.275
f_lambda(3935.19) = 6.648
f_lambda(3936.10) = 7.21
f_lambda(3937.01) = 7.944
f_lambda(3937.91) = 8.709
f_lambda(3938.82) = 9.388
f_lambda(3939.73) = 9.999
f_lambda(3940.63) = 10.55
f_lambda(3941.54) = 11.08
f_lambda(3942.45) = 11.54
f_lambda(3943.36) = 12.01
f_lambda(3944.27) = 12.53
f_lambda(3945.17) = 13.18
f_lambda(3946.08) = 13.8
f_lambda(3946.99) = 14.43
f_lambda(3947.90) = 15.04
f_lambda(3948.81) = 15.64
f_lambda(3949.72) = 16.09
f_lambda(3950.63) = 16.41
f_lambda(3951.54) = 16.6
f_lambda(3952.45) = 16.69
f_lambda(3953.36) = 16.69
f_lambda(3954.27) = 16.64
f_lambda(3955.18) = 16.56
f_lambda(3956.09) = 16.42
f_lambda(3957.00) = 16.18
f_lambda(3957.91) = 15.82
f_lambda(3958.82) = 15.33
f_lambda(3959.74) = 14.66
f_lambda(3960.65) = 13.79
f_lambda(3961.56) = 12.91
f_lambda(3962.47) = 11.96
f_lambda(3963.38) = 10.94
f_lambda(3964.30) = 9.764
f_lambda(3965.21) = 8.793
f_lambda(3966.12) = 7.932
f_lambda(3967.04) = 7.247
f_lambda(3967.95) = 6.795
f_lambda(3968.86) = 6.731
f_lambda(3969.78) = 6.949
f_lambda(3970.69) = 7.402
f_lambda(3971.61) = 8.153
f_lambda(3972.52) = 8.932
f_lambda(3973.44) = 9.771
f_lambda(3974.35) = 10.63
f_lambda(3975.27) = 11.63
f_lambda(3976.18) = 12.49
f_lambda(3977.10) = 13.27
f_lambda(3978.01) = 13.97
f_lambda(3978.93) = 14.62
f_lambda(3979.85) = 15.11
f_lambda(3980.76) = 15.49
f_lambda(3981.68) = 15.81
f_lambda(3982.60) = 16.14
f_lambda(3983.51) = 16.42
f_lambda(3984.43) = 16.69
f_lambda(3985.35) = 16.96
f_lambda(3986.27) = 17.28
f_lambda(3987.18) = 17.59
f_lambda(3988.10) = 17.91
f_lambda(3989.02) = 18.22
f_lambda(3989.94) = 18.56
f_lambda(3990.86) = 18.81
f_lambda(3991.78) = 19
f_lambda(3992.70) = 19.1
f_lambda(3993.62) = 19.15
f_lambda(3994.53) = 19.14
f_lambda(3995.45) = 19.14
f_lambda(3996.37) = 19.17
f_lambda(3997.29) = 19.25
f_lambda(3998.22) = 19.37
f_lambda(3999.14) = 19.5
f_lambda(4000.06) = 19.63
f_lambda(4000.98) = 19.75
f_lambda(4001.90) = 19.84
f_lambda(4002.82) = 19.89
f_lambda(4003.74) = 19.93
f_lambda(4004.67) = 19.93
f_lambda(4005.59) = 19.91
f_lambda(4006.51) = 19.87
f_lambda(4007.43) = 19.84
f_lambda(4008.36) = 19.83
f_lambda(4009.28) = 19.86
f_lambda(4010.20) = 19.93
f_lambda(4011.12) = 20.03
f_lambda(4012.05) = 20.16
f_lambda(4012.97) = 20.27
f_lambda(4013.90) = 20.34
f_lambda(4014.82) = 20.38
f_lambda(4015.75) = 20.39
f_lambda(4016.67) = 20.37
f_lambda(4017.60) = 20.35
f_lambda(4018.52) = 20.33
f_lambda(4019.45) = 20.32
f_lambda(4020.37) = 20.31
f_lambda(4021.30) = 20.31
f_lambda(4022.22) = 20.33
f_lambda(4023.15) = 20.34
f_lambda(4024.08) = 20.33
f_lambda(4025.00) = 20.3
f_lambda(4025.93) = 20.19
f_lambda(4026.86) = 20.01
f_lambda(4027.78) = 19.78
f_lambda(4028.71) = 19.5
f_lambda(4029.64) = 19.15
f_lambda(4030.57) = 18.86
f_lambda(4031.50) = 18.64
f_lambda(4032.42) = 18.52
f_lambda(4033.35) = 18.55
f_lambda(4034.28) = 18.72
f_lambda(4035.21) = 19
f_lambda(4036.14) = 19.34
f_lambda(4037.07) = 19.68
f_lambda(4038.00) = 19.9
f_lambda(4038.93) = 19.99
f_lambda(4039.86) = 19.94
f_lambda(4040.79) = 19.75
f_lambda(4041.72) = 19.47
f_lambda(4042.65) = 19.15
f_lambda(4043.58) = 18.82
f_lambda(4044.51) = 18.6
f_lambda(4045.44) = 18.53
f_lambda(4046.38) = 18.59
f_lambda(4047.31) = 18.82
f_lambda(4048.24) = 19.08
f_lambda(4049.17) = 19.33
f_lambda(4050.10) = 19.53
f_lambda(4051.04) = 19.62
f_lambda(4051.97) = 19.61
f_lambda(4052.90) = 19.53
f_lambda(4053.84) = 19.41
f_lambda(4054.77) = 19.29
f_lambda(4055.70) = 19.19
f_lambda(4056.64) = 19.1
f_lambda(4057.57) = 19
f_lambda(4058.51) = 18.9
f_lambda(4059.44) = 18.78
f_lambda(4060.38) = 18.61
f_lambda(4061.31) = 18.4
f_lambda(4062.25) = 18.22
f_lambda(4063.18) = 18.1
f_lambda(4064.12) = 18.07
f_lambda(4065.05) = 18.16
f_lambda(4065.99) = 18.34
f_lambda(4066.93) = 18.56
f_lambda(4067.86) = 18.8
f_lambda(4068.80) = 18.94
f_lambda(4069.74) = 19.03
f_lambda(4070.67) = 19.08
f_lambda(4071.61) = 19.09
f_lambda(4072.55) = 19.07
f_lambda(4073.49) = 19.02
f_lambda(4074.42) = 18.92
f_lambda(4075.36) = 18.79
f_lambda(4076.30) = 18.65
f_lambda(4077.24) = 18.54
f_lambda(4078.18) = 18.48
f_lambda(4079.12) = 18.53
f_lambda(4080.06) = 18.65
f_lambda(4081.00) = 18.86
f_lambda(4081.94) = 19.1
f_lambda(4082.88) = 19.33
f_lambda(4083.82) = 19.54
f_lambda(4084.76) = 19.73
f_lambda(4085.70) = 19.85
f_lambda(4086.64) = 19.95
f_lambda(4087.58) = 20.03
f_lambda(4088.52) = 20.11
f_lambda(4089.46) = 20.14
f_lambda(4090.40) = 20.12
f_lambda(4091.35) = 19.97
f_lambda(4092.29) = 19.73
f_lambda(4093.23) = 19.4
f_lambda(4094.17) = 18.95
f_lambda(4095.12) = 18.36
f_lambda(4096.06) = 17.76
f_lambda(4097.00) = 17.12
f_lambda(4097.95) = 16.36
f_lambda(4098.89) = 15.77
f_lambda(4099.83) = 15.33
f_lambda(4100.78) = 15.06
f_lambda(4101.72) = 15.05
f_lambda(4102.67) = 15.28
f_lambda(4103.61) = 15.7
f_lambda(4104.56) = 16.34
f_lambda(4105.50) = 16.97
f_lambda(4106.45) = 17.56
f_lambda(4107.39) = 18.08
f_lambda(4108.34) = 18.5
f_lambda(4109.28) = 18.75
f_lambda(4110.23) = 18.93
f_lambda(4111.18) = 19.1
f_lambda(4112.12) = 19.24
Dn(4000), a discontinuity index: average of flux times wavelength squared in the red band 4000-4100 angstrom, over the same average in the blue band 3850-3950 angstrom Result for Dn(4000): 1.75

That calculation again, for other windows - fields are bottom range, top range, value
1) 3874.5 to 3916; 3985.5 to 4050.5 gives 1.65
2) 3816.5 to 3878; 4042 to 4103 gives 2.00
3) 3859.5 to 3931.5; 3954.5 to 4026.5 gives 1.42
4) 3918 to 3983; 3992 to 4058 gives 1.71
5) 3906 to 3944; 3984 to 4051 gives 1.74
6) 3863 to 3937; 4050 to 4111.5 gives 1.71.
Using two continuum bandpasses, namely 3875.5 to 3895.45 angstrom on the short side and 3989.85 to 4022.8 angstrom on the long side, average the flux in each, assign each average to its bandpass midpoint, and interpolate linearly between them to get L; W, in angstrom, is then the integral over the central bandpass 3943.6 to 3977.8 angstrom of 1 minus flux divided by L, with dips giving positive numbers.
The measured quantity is 7.9 angstrom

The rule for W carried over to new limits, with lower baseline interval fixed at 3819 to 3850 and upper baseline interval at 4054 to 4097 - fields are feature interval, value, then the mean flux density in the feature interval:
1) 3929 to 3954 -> 4.59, 11.2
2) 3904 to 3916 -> -2.15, 14.7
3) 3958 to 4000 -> 2.76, 14.3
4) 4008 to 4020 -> -2.64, 20.2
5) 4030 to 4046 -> -1.50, 19.1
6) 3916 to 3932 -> 1.31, 11.9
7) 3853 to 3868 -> -1.88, 11.8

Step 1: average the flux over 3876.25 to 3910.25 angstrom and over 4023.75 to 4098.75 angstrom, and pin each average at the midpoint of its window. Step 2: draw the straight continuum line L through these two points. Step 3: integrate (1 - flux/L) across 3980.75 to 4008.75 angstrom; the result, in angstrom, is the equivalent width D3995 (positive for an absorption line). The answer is -3.9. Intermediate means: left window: 12.2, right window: 19.1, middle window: 18.7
